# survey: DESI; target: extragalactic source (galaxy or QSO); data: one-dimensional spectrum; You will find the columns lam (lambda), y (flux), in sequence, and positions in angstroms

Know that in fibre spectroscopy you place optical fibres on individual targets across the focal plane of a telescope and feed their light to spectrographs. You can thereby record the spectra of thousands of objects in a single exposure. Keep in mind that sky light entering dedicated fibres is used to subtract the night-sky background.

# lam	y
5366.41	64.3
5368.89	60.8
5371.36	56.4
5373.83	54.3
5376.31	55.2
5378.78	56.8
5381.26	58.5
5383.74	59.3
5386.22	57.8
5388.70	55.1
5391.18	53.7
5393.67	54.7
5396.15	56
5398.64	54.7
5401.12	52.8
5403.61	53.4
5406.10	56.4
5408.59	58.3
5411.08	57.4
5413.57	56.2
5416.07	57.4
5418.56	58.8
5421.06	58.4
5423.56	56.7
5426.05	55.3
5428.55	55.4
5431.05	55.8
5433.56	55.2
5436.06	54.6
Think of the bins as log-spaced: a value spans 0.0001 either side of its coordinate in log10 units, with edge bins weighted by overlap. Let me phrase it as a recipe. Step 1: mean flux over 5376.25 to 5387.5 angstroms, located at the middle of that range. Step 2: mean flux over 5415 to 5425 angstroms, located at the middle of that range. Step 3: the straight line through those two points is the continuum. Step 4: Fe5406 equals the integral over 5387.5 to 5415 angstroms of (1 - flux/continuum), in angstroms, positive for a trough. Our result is 1.2 angstroms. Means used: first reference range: 57.8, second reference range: 57.8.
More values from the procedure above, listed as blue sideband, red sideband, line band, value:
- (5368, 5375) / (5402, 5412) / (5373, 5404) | 0.6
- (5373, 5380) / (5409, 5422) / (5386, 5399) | 0.3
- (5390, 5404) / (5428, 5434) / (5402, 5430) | -0.9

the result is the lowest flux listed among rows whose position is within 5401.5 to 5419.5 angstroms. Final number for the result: 53.4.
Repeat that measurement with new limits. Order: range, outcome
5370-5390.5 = 54.3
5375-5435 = 52.8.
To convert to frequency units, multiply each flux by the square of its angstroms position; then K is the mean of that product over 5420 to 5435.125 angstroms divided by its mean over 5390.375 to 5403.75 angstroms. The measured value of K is 1.0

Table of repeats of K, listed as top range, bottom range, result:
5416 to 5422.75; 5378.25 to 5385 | 1.01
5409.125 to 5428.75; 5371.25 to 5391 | 1.02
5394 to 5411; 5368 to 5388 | 0.98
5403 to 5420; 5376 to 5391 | 1.01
